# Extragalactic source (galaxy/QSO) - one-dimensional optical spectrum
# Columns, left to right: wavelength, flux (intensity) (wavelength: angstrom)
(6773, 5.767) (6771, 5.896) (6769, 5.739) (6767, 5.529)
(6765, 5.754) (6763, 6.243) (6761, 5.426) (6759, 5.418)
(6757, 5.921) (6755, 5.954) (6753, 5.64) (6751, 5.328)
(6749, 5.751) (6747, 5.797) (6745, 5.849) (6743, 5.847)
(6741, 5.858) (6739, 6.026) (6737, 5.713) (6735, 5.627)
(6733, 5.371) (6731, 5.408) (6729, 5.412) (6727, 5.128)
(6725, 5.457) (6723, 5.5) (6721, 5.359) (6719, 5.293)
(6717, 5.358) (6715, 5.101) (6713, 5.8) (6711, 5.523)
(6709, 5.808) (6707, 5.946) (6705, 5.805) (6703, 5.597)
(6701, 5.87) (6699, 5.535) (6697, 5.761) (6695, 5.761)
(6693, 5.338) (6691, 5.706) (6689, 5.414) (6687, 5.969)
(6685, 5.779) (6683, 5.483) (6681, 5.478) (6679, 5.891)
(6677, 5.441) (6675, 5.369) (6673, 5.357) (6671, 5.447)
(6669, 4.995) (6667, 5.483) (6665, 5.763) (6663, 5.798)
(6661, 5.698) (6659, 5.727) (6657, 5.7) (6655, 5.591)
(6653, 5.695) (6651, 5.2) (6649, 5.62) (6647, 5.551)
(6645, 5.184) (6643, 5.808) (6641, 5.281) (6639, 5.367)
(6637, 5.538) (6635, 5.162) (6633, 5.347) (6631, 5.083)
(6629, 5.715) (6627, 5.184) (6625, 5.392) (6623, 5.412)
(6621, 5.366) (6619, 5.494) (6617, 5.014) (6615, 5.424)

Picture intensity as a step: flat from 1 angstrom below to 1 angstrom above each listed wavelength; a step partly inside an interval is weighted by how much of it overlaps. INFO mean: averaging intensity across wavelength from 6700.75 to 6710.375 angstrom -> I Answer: 5.79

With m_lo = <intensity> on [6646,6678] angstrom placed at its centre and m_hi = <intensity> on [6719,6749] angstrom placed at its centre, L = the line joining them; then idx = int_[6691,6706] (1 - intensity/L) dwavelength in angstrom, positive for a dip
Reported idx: -0.3 angstrom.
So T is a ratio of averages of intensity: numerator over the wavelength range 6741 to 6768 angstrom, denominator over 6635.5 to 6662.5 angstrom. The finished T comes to 1.0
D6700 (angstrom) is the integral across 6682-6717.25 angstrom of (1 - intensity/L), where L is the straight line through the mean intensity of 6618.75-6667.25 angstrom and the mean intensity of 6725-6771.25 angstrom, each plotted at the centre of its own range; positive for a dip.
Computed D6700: -0.39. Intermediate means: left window 5.49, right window 5.67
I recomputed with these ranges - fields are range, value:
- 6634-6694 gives 5.53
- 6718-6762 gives 5.59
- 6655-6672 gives 5.58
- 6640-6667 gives 5.58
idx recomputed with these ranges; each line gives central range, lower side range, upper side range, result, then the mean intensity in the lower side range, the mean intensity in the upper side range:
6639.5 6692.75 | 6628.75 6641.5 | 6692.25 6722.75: -1.02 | 5.34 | 5.59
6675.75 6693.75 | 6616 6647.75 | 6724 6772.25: -0.35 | 5.37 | 5.67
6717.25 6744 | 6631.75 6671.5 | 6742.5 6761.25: 0.58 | 5.5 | 5.7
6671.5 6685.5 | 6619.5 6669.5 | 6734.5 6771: 0.07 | 5.47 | 5.75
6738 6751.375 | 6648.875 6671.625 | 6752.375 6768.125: -0.21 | 5.56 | 5.74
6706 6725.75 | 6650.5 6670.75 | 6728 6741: 0.31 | 5.57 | 5.61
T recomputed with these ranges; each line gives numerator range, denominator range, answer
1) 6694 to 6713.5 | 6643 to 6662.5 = 1.03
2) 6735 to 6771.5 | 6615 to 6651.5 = 1.07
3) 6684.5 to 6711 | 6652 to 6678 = 1.03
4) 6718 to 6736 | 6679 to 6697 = 0.96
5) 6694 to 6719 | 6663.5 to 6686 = 1.02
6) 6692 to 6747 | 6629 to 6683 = 1.02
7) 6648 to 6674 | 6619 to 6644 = 1.03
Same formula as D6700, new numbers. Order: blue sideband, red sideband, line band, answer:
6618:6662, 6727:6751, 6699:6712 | -0.35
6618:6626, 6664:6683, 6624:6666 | -0.42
